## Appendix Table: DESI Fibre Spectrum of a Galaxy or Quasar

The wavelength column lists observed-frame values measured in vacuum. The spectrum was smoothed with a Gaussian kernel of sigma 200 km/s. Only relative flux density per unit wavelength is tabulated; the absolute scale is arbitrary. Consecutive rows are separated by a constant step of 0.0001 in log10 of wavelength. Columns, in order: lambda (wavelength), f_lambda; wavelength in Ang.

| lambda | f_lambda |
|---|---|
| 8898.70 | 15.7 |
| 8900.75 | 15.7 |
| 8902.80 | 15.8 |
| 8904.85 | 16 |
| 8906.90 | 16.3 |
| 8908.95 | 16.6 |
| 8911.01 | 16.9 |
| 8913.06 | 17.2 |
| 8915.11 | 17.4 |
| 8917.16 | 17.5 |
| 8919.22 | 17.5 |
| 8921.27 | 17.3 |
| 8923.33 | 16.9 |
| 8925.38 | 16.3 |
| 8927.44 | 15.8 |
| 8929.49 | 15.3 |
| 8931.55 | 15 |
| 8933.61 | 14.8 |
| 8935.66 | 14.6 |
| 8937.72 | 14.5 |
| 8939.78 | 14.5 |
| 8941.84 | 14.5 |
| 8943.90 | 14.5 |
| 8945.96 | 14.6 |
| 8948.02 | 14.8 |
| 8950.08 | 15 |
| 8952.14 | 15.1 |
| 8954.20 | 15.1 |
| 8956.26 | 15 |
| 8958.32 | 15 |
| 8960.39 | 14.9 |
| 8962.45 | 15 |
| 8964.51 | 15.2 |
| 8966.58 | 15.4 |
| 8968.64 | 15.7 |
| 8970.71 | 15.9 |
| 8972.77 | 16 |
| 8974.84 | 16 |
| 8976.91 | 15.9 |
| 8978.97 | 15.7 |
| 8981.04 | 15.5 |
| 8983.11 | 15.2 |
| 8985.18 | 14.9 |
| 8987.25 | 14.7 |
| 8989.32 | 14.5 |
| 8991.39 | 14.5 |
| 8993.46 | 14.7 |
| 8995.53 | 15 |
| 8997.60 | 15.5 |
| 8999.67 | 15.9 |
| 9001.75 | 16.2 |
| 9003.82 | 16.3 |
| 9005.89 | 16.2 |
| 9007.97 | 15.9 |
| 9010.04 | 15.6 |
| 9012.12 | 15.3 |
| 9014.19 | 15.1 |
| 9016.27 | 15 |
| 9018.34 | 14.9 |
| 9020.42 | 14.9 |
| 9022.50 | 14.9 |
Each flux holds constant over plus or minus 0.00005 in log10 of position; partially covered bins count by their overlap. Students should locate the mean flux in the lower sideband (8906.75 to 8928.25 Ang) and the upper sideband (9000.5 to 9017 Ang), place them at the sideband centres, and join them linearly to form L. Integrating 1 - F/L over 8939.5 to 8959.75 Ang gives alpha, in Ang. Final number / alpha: 2.04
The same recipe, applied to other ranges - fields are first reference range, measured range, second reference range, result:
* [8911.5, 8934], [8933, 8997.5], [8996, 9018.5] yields 4.04 Ang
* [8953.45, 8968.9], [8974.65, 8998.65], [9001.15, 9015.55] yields 0.52 Ang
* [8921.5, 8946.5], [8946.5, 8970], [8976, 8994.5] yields 0.03 Ang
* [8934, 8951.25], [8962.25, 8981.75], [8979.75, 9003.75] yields -0.90 Ang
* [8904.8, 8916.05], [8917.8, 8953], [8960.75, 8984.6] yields 2.00 Ang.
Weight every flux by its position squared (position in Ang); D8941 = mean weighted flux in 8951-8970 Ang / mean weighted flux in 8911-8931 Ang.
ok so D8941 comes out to 0.9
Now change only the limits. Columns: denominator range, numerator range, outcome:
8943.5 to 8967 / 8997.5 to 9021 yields 1.05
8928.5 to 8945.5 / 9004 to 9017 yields 1.08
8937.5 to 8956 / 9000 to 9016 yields 1.08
